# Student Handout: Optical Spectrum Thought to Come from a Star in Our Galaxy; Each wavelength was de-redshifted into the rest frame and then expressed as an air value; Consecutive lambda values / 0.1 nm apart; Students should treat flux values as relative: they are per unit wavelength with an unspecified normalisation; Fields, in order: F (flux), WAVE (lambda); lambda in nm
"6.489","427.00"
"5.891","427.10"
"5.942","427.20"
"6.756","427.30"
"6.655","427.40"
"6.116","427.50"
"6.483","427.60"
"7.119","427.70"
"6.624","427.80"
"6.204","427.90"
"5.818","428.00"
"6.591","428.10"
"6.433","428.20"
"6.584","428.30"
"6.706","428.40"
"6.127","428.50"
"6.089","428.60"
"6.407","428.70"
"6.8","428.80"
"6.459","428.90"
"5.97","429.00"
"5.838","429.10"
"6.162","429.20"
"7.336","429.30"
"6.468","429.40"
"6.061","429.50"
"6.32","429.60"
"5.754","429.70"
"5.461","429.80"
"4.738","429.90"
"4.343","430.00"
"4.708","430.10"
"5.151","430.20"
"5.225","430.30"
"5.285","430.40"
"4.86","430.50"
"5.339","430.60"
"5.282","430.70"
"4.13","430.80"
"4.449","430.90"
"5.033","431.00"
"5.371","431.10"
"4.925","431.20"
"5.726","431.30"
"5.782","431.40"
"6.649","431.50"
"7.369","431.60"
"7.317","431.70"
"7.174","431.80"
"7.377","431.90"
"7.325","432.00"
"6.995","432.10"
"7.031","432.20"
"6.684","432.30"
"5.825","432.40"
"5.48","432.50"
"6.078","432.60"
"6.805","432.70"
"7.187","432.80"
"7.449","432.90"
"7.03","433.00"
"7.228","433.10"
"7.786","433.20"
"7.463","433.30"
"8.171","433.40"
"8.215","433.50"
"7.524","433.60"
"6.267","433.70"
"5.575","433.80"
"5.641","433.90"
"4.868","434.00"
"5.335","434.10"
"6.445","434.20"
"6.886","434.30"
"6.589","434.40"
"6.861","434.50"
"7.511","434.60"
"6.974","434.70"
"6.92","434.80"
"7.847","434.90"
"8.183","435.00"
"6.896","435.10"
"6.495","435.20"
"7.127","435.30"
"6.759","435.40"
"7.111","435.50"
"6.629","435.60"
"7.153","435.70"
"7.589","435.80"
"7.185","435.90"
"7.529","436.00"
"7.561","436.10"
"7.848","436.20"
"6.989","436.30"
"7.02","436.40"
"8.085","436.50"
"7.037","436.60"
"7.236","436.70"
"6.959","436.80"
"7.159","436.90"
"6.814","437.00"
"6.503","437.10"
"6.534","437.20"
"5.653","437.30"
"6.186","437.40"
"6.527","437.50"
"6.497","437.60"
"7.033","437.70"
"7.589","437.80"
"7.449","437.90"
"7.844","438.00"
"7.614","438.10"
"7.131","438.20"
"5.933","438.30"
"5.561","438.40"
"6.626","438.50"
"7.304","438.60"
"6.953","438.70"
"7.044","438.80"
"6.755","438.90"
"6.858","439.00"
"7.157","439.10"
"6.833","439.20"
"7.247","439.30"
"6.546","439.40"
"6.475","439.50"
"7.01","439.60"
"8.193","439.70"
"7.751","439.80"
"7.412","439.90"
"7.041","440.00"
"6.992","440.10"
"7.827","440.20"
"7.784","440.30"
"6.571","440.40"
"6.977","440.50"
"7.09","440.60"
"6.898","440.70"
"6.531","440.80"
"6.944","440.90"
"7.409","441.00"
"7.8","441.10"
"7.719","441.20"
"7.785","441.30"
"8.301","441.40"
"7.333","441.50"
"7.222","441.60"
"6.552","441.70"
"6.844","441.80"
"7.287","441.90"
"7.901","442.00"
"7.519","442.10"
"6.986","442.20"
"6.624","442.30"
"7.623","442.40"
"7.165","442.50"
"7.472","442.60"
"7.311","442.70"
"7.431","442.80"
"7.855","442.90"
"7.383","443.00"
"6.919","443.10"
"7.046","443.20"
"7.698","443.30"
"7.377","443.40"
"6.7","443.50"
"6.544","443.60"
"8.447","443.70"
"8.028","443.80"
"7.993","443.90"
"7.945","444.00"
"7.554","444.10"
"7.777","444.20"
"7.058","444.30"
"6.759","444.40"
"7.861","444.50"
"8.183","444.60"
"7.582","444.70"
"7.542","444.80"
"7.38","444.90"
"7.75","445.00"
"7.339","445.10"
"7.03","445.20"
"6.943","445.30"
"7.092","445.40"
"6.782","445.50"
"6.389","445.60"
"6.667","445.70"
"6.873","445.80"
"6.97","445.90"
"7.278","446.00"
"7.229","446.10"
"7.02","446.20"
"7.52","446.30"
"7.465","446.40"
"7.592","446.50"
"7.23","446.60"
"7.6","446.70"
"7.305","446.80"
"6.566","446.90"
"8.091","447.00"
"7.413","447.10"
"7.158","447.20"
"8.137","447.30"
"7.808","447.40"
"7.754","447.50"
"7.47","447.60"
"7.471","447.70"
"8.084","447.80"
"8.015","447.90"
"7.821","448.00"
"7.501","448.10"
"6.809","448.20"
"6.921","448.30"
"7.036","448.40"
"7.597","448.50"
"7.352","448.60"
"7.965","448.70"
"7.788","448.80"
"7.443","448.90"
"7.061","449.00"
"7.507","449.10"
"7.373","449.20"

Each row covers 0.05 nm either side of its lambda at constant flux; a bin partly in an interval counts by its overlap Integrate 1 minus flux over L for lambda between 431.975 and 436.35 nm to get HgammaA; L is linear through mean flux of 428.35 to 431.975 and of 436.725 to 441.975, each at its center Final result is -0.39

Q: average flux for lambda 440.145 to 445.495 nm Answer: 7.37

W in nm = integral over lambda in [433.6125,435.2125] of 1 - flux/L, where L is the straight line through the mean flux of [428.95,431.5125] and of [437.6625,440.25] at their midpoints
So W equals -0.09 nm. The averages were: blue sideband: 5.46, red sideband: 7.08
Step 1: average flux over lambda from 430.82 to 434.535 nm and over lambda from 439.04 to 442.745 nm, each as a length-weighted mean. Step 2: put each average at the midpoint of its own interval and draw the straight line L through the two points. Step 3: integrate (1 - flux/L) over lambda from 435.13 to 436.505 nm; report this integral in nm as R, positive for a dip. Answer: -0.08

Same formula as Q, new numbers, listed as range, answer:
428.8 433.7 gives 6.22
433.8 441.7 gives 7.01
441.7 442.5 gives 7.21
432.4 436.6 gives 6.97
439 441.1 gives 7.14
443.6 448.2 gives 7.44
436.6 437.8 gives 6.7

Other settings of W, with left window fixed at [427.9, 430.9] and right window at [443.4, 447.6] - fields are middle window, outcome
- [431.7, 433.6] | -0.30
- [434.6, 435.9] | -0.16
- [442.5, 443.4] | -0.03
